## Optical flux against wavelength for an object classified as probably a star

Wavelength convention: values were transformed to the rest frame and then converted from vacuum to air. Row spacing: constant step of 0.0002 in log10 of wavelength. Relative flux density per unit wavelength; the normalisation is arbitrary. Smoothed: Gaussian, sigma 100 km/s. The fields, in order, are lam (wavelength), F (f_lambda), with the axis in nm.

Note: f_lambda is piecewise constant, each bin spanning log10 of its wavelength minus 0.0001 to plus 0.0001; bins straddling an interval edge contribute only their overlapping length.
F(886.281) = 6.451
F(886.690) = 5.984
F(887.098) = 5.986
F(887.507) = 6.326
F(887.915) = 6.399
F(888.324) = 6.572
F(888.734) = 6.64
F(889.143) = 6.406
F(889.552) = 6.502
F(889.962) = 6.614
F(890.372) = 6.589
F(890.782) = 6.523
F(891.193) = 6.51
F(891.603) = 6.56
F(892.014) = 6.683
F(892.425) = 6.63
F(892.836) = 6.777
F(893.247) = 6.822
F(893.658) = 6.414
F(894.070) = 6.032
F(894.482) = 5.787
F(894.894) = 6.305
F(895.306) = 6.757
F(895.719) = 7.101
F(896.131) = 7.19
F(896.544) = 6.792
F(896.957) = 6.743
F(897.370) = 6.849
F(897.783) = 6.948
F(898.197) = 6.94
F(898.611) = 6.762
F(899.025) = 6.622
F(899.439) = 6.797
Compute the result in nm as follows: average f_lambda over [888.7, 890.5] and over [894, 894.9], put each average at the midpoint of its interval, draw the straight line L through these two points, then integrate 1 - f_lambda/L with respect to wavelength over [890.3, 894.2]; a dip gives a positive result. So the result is -0.20 nm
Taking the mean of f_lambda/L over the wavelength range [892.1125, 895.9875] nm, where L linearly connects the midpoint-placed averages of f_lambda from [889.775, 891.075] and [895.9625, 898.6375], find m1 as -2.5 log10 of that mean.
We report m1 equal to 0.03 mag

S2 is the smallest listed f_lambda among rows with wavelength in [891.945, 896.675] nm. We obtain 5.787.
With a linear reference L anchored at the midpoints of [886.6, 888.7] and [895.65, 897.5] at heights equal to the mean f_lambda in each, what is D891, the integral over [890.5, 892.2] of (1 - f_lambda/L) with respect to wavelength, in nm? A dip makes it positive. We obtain 0.00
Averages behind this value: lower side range 6.3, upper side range 6.93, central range 6.57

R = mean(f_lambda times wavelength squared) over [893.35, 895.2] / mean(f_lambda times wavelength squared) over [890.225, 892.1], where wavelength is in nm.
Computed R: 0.95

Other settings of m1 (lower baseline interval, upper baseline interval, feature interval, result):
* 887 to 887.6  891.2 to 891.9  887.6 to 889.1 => -0.04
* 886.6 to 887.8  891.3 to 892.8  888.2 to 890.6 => -0.03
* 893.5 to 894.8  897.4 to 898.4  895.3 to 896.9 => -0.07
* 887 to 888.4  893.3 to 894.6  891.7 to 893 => -0.08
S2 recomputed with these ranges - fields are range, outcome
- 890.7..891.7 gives 6.51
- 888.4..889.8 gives 6.406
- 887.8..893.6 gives 6.399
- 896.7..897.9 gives 6.743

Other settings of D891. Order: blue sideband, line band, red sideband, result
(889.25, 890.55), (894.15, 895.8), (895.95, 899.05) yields 0.087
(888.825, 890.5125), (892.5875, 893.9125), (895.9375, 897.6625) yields 0.014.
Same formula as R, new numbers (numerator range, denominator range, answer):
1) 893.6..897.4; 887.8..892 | 1.02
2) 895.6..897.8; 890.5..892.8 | 1.06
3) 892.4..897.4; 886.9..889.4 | 1.05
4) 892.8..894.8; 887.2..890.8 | 0.99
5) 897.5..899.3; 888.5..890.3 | 1.06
